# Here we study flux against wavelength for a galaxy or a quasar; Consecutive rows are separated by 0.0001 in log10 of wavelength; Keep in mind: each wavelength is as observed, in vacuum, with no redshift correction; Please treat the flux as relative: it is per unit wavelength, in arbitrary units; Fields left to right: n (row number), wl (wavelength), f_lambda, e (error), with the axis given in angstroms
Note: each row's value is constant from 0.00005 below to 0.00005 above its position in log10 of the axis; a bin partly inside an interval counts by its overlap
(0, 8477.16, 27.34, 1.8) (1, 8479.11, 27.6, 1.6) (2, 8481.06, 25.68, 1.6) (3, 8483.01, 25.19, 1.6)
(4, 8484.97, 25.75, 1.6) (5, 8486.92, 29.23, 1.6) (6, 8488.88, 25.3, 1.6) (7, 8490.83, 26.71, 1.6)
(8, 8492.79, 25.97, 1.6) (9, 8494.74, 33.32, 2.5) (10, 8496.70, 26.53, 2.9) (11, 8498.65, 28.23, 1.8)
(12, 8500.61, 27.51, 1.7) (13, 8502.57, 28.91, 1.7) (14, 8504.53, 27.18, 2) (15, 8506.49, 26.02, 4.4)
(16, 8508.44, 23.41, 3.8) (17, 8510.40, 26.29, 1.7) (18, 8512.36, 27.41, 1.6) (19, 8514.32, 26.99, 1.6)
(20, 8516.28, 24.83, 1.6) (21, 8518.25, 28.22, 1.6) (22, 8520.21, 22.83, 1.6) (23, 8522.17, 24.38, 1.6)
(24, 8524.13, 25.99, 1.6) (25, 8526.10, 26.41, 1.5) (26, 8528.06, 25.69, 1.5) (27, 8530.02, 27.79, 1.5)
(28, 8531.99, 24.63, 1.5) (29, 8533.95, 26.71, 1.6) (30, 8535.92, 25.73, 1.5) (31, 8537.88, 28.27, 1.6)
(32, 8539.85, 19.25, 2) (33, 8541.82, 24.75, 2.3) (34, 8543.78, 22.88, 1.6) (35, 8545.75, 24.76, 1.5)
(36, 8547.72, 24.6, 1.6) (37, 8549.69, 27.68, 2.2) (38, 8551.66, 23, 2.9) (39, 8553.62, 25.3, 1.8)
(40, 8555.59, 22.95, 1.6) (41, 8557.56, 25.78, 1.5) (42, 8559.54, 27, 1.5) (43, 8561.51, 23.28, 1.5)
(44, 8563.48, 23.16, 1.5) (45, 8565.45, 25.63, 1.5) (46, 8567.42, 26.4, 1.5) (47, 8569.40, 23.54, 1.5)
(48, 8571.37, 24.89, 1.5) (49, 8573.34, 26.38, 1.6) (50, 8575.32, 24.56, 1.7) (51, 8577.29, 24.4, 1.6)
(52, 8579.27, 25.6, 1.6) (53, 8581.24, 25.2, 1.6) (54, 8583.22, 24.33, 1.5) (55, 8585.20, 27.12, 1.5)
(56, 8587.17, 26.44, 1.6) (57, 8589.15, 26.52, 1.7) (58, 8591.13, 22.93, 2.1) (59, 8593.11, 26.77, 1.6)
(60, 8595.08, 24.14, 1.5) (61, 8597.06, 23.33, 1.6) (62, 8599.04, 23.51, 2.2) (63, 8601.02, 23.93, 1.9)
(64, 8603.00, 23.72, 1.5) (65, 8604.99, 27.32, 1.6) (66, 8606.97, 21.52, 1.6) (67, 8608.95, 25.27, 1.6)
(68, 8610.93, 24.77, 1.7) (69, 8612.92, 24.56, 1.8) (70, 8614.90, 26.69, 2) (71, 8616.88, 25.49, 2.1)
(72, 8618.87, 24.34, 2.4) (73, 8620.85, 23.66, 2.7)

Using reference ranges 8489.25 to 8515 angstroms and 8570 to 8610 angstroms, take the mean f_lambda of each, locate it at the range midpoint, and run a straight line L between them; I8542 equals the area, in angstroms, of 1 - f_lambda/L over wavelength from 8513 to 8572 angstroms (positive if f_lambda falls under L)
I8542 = 2.3 angstroms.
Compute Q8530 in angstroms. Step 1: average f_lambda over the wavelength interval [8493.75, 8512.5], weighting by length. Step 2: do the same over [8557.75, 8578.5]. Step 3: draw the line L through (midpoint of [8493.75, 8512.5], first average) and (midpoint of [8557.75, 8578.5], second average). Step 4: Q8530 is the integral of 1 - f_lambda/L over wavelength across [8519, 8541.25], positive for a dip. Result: 1.0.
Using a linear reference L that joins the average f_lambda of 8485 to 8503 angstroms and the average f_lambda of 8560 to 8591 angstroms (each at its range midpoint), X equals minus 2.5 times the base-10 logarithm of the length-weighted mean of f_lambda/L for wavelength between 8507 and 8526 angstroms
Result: 0.059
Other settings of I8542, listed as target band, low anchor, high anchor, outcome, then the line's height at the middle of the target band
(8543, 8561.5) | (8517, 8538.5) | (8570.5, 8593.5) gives 0.7 angstroms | 25.7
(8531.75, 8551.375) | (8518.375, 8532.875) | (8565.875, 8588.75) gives 0.5 angstroms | 25.5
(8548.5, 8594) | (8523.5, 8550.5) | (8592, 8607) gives -0.6 angstroms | 24.8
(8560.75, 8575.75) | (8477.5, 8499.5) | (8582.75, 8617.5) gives 0.5 angstroms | 25.6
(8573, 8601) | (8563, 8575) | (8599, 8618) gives -0.1 angstroms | 24.9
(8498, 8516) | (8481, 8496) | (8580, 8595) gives 0.1 angstroms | 26.9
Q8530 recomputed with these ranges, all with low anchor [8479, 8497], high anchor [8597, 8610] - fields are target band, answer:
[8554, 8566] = 0.3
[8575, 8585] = -0.1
